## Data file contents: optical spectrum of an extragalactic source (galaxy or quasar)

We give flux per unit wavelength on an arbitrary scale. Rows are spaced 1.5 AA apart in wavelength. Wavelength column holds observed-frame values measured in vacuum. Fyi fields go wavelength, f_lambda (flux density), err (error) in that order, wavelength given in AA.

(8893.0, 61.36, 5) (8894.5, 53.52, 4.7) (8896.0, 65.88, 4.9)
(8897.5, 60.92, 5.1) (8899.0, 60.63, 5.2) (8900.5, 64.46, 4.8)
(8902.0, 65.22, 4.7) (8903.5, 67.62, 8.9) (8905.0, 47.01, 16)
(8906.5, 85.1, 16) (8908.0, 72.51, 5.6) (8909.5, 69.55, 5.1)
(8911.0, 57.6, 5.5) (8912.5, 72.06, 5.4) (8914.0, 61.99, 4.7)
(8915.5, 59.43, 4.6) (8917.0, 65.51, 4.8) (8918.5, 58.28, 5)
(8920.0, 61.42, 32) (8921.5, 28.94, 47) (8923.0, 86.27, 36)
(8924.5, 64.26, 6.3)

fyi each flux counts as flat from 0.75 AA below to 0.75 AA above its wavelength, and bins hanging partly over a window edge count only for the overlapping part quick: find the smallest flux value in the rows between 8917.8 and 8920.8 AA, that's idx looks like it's 58.28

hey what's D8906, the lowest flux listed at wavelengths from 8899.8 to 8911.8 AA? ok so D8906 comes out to 47.01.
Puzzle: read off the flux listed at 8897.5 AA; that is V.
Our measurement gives 60.92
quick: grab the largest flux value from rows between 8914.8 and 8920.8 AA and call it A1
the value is 65.51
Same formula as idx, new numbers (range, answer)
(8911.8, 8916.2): 59.43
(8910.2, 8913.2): 57.6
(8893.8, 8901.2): 53.52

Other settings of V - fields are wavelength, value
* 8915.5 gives 59.43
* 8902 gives 65.22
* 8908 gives 72.51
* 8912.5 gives 72.06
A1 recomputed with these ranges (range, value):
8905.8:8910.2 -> 85.1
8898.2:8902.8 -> 65.22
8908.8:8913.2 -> 72.06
